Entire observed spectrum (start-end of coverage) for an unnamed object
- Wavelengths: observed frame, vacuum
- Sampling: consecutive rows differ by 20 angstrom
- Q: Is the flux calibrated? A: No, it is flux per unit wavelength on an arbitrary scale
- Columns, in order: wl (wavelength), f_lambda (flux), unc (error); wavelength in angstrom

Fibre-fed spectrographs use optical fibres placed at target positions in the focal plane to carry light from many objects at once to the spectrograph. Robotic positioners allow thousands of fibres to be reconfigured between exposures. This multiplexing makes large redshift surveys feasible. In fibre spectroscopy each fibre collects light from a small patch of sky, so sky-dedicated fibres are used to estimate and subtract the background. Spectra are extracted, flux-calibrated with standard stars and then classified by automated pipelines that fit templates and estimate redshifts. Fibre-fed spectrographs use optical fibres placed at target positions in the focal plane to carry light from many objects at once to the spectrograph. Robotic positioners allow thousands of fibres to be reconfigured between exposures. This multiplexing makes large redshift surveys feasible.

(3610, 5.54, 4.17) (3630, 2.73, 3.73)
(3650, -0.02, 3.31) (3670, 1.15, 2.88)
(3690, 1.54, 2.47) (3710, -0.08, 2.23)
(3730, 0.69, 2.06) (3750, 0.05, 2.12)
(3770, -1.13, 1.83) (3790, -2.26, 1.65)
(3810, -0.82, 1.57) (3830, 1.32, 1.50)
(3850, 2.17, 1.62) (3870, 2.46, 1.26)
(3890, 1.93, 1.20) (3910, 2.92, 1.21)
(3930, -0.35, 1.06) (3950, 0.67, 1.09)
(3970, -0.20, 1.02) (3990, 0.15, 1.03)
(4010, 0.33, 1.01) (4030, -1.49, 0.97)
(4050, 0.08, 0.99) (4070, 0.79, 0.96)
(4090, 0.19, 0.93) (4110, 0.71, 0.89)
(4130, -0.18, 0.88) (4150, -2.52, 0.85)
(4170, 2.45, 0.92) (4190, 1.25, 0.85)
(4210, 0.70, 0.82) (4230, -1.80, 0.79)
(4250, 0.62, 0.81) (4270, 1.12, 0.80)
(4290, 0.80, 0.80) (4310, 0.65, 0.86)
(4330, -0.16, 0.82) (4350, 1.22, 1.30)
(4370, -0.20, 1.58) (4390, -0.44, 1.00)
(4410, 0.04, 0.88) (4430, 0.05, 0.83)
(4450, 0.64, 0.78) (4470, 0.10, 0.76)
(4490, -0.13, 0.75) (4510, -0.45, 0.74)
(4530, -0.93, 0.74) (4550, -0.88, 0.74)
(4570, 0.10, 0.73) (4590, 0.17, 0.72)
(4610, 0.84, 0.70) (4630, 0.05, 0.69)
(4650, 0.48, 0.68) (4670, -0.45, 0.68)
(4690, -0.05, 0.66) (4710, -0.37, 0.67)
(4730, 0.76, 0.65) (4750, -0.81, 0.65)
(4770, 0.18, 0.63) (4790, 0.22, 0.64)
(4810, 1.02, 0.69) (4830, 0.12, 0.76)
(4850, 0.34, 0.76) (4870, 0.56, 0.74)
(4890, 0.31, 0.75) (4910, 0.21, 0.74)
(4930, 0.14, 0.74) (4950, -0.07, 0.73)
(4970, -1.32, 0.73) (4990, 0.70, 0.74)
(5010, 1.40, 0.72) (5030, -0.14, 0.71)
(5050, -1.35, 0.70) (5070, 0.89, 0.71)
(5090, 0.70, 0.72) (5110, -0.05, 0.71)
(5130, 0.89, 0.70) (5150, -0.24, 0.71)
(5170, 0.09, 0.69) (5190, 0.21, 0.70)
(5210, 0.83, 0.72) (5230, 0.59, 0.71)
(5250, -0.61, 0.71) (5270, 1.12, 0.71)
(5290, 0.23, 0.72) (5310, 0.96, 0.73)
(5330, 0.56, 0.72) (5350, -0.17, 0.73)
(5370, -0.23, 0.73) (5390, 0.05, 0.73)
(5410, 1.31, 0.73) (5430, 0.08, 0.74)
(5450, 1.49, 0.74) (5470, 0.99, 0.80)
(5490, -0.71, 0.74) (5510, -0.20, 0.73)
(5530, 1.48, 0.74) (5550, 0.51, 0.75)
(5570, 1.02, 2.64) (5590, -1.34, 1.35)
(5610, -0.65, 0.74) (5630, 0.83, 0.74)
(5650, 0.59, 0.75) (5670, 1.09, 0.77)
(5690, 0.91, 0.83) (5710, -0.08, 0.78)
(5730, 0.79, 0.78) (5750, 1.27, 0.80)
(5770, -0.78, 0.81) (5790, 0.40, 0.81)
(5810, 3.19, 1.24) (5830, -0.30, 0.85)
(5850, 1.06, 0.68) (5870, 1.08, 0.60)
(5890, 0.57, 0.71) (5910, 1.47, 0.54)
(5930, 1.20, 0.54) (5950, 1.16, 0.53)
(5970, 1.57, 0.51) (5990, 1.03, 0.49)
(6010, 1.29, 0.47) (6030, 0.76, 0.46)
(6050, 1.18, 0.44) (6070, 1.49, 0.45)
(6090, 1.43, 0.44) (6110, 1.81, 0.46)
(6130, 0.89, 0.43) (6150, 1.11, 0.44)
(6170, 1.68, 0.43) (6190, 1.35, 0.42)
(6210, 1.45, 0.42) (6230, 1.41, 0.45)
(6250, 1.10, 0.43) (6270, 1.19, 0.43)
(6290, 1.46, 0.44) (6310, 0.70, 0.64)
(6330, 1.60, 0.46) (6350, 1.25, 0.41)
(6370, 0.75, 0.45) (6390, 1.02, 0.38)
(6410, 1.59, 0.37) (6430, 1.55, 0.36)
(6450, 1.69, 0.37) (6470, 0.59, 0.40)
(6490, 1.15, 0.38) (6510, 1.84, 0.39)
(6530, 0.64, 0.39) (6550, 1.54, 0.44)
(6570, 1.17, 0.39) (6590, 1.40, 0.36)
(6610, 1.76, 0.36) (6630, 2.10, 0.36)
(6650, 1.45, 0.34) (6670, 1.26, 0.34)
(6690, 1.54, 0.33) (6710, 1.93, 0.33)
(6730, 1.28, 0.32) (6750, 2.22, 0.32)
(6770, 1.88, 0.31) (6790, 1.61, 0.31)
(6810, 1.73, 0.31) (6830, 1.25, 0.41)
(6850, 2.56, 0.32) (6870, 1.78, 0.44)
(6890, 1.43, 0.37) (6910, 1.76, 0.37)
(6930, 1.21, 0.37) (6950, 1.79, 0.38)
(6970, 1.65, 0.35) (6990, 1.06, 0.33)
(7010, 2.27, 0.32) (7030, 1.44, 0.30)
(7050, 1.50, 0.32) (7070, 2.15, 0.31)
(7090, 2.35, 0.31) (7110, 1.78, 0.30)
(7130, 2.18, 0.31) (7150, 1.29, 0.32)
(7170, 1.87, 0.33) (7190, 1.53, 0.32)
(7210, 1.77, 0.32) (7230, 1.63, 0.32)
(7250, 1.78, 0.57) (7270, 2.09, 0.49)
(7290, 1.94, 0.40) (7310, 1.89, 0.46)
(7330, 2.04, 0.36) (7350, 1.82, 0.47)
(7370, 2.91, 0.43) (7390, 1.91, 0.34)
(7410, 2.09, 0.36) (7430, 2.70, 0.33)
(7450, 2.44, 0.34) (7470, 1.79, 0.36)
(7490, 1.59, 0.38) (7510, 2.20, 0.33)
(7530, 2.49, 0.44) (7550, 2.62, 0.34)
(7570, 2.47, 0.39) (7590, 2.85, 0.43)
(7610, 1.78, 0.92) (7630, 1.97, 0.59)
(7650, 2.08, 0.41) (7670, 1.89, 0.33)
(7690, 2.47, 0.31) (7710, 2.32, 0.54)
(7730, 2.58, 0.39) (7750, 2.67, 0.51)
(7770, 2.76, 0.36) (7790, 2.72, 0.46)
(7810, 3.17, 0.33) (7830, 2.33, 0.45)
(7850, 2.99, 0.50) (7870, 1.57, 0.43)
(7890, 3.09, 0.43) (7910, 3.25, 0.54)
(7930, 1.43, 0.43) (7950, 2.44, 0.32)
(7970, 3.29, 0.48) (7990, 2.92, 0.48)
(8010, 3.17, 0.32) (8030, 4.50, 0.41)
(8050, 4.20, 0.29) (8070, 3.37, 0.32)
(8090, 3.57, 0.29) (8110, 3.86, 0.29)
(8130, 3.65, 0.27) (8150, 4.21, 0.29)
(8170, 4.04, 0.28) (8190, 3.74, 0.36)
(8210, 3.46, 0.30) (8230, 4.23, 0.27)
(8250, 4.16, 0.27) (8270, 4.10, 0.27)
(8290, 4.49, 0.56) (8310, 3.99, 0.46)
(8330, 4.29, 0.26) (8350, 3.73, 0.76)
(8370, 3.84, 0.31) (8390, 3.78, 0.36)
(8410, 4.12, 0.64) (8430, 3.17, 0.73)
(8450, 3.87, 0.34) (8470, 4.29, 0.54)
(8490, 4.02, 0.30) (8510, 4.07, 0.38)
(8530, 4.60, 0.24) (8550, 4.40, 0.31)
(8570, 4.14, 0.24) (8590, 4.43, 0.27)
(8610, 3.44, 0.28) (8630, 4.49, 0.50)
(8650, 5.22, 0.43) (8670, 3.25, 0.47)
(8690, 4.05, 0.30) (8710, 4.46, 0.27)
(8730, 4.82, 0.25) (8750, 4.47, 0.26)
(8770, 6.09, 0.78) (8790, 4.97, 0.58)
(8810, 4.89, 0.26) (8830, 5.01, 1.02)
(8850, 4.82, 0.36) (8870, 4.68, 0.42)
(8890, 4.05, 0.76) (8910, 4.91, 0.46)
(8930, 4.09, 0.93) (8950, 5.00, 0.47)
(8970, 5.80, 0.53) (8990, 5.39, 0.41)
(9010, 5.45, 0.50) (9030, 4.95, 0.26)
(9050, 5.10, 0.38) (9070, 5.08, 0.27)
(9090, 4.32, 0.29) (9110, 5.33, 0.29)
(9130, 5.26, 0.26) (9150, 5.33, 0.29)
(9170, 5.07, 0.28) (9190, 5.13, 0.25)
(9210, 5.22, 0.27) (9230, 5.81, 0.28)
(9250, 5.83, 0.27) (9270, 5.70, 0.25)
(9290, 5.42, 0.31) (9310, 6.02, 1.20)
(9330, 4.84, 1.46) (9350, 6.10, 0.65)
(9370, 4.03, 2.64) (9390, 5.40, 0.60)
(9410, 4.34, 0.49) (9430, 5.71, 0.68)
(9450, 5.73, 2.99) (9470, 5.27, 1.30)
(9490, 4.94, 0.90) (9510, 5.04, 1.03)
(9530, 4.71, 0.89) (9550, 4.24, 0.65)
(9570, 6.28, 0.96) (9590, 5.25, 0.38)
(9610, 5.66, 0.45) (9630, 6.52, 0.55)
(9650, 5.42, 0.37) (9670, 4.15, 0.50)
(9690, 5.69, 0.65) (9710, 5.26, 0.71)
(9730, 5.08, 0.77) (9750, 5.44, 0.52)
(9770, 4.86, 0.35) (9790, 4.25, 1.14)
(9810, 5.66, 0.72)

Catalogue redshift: 1.000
